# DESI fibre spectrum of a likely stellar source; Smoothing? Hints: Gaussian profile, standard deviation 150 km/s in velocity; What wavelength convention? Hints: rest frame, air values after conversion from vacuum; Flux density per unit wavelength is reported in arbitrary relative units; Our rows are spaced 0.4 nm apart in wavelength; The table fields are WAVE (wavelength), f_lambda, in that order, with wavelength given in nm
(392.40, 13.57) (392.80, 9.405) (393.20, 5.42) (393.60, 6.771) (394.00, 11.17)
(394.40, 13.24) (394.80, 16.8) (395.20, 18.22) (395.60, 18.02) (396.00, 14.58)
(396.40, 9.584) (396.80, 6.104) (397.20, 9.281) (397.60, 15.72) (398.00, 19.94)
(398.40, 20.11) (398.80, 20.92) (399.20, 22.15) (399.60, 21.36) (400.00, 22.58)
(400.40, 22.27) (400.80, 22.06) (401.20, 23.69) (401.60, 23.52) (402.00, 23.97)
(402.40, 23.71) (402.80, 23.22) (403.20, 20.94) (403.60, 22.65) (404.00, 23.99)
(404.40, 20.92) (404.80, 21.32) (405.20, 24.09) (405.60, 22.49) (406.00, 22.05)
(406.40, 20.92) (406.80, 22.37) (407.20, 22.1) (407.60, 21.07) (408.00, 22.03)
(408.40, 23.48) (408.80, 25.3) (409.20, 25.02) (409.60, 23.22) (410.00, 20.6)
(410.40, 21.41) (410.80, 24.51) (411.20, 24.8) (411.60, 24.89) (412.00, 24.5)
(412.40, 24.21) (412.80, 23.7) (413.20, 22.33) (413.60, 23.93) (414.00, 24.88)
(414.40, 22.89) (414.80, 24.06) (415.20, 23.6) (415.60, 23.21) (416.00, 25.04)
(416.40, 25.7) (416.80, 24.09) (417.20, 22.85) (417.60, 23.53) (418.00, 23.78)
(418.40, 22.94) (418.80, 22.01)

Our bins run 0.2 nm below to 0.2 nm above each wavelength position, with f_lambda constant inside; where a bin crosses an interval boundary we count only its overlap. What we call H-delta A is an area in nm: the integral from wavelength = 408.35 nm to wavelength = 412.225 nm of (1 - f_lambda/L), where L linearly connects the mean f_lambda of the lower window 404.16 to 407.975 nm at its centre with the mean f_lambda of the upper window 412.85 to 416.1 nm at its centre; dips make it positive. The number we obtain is -0.16 nm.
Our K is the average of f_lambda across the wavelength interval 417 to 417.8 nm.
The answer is 23.2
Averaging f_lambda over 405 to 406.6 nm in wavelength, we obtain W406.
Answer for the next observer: 22.4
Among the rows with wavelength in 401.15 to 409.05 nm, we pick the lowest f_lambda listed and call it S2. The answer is 20.92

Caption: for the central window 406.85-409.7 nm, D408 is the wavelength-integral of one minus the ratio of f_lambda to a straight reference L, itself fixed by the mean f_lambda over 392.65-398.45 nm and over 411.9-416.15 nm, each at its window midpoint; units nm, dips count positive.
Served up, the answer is -0.38 nm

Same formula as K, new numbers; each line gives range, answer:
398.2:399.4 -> 21.1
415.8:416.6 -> 25.4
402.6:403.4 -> 22.1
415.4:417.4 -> 24.2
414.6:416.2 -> 24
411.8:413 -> 24.1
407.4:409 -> 23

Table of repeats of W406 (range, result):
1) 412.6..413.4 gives 23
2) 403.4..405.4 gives 22.6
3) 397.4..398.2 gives 17.8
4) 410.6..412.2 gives 24.7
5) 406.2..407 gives 21.6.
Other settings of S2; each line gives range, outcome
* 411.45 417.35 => 22.33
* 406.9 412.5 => 20.6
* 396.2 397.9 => 6.104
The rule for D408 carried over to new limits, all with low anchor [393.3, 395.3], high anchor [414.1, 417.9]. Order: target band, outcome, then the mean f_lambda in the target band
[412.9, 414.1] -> -0.05 nm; 23.6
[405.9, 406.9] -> -0.15 nm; 21.7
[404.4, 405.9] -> -0.34 nm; 22.4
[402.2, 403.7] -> -0.48 nm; 22.6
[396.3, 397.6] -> 0.43 nm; 9.36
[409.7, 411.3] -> -0.13 nm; 22.7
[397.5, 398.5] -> -0.29 nm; 18.7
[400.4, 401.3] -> -0.37 nm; 22.7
